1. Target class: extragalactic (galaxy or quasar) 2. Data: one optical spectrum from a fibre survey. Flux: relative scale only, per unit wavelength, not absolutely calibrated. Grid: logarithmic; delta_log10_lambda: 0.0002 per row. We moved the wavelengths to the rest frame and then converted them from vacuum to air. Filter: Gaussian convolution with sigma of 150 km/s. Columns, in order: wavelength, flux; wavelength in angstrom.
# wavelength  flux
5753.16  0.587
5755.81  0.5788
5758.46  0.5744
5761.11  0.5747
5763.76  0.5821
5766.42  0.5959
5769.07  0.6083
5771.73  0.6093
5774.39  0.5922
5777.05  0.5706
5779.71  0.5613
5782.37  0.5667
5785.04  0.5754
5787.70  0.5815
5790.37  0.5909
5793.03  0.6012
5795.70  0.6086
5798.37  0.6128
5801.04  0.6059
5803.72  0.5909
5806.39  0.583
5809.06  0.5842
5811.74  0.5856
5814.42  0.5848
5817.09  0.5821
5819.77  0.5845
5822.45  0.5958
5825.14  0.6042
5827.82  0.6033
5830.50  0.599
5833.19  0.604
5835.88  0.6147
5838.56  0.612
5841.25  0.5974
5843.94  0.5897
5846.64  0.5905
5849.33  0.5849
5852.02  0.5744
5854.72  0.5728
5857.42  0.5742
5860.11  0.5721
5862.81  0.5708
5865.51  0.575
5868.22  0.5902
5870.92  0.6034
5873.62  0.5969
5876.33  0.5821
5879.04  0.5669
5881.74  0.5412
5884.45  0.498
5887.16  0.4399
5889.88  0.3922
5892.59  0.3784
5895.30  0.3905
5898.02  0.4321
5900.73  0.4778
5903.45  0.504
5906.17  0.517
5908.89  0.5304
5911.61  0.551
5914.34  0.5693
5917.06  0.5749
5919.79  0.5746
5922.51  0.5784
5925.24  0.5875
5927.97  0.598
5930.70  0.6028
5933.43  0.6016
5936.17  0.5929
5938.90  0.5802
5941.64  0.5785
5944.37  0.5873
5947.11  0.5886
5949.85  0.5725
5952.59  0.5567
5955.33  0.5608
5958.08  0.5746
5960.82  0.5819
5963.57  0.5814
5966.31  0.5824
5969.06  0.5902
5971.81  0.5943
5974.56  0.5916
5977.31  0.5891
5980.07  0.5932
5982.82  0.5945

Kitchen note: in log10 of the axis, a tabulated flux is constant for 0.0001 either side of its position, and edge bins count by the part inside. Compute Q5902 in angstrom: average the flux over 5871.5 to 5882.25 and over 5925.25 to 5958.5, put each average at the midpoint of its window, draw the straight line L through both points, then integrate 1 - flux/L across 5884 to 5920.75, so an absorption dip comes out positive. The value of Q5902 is 5.9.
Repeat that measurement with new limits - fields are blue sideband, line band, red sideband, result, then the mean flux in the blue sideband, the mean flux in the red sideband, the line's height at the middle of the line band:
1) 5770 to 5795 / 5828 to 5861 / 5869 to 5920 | -2.9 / 0.584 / 0.511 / 0.544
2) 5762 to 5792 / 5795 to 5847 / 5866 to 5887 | -2.0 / 0.585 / 0.561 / 0.575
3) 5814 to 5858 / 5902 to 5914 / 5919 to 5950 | 1.2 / 0.593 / 0.588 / 0.589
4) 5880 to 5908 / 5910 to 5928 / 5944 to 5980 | -2.5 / 0.46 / 0.581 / 0.505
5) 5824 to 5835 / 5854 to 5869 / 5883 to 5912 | -1.1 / 0.603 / 0.462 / 0.537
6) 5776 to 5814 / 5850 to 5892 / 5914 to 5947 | 2.8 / 0.587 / 0.586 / 0.587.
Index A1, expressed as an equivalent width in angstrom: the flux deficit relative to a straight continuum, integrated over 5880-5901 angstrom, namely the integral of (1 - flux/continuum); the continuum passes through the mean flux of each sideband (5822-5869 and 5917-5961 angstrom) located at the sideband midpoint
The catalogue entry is 5.1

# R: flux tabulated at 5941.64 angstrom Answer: 0.5785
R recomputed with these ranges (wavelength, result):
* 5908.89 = 0.5304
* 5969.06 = 0.5902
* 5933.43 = 0.6016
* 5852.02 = 0.5744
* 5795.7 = 0.6086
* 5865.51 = 0.575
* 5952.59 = 0.5567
